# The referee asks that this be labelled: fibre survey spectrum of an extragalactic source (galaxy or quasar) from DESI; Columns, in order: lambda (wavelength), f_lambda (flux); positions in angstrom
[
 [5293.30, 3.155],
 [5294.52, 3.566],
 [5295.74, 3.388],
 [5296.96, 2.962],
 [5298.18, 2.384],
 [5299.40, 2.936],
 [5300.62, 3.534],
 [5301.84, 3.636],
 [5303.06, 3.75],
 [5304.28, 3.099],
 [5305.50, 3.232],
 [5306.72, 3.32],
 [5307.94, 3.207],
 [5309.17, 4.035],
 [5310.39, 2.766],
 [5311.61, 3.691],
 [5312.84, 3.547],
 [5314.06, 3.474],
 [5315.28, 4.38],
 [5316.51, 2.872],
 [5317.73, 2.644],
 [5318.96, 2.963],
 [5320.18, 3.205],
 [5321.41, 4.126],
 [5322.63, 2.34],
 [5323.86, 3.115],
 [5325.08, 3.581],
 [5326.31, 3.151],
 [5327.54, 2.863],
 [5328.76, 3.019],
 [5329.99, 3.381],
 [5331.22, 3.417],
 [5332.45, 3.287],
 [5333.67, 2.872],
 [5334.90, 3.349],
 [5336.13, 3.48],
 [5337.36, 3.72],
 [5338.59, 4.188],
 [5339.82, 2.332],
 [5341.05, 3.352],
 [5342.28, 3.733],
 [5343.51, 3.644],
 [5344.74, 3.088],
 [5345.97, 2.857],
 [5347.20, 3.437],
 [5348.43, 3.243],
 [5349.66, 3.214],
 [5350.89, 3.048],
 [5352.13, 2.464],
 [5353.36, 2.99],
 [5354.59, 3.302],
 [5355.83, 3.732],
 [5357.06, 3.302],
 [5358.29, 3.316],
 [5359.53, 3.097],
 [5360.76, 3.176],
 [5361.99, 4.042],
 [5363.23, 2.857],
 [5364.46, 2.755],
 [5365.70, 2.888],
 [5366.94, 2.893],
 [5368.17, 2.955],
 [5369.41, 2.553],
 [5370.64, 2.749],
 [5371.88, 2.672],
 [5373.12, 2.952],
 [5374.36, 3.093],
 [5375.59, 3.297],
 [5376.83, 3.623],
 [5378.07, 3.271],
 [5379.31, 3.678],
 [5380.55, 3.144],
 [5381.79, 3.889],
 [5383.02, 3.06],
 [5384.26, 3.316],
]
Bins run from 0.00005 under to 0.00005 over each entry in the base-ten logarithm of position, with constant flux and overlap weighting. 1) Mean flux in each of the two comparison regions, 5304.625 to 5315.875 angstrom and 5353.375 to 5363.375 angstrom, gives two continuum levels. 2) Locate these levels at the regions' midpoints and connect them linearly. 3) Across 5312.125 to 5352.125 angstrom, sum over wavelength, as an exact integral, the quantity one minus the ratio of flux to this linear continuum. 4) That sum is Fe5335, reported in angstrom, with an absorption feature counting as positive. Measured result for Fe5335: 2.0 angstrom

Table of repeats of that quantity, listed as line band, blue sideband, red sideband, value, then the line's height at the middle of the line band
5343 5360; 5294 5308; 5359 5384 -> -0.1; 3.17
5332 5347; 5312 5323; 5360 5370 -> -0.7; 3.18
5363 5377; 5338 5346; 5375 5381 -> 1.9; 3.39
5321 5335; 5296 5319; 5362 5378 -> 0.0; 3.2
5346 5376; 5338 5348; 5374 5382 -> 2.6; 3.37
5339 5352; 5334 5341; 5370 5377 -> 0.5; 3.3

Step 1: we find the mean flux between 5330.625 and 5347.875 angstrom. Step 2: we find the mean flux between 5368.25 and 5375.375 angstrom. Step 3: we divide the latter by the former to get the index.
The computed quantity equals 0.9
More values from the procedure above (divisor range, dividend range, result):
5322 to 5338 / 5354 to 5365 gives 1.03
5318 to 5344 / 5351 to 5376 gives 0.93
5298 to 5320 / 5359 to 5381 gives 0.93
